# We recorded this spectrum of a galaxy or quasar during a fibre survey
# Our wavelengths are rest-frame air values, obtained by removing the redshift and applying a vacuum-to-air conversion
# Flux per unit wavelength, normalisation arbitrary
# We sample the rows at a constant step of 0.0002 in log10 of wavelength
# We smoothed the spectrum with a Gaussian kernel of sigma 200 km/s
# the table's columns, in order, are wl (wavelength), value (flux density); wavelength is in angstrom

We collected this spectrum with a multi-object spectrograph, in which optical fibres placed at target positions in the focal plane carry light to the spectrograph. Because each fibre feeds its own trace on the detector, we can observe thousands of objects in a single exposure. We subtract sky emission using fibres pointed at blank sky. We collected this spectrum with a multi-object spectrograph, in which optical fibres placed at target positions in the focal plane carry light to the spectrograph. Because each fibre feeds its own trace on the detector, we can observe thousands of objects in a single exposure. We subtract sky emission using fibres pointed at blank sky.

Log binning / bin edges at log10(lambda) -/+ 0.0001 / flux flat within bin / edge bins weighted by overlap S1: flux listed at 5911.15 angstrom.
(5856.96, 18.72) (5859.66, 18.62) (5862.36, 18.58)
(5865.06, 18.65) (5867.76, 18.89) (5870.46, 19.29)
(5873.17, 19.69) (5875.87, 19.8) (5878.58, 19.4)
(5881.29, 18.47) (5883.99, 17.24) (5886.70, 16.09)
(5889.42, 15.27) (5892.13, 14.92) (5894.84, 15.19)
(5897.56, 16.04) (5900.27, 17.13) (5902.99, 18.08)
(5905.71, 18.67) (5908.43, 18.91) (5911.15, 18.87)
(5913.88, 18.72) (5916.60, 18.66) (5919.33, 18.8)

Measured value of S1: 18.87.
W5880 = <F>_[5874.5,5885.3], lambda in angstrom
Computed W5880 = 18.8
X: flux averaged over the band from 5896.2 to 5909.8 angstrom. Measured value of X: 17.8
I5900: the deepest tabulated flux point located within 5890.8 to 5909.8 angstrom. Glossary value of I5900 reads 14.92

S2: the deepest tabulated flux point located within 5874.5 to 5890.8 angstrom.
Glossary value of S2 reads 15.27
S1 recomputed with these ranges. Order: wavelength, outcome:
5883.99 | 17.24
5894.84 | 15.19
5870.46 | 19.29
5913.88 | 18.72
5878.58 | 19.4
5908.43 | 18.91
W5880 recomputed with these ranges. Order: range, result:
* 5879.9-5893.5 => 16.4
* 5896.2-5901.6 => 16.6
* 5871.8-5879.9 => 19.6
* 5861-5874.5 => 19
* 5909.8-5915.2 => 18.8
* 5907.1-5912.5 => 18.9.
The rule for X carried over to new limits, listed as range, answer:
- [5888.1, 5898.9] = 15.4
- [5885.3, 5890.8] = 15.7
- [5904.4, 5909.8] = 18.8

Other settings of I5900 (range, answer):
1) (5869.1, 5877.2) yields 19.29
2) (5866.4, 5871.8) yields 18.89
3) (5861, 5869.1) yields 18.58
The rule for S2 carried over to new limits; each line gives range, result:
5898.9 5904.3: 17.13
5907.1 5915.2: 18.72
